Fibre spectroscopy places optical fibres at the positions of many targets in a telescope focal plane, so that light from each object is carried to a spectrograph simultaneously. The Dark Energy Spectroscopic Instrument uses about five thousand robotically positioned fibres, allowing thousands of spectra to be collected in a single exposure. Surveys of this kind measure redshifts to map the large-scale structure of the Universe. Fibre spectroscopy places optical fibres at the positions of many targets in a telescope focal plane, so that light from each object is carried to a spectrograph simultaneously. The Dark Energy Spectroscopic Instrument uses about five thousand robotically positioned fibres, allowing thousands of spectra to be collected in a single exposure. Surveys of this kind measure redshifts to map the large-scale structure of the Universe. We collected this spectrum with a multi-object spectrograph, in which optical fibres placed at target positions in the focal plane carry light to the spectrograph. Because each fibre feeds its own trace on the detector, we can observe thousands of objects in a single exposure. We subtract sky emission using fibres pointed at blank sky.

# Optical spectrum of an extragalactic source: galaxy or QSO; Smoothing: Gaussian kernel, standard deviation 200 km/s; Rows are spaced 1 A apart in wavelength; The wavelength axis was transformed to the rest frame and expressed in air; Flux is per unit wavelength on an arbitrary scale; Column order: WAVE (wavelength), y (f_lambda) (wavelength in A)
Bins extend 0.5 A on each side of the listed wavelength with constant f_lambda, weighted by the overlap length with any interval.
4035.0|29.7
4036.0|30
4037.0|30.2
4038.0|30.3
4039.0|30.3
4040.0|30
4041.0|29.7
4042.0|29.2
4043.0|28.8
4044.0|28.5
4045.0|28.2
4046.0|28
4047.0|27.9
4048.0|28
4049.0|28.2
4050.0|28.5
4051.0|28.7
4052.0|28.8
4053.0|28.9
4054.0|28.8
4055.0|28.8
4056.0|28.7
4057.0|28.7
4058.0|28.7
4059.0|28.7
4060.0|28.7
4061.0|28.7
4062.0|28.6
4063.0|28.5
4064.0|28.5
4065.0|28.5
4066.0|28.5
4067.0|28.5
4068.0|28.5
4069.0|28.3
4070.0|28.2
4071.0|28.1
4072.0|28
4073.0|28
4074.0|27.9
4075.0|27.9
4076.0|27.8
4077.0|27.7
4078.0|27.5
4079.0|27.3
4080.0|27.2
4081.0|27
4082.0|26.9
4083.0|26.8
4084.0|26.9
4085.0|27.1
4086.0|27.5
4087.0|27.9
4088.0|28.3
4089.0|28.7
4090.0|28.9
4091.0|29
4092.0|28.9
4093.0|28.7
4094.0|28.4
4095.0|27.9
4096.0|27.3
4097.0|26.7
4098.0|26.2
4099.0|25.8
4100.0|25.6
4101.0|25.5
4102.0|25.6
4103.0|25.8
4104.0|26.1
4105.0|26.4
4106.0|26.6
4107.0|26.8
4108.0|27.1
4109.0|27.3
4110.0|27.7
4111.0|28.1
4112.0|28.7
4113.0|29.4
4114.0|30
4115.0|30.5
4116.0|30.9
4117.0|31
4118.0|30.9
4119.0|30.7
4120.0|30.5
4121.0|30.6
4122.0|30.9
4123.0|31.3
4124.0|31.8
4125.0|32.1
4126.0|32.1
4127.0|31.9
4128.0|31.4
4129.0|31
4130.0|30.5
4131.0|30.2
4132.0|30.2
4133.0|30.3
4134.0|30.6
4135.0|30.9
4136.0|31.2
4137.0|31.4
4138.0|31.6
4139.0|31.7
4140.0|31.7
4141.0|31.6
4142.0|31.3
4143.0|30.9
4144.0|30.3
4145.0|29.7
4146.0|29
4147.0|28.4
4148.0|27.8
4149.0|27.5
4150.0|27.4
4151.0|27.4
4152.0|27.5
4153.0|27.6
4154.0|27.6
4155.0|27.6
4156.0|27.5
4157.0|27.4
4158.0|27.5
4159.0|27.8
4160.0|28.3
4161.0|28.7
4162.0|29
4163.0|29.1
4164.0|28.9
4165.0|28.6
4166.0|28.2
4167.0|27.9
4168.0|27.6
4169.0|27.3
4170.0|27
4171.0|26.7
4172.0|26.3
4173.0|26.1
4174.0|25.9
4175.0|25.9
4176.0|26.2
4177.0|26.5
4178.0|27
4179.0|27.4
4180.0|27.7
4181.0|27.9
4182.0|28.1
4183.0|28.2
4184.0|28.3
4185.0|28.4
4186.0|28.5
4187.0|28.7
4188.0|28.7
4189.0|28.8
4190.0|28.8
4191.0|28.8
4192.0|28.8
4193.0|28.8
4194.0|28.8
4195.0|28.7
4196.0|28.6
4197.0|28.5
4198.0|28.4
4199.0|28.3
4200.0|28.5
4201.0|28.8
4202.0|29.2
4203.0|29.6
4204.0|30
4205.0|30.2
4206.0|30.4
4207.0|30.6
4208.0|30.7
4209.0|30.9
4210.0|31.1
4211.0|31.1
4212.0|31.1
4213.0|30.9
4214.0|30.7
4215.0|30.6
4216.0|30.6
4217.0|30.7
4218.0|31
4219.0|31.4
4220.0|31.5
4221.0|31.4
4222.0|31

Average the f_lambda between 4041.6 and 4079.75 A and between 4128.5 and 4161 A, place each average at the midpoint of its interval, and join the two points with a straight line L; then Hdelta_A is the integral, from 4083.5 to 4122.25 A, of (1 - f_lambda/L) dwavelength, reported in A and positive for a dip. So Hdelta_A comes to 1.0 A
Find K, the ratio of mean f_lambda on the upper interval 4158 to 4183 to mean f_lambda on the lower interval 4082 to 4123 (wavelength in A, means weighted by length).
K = 0.98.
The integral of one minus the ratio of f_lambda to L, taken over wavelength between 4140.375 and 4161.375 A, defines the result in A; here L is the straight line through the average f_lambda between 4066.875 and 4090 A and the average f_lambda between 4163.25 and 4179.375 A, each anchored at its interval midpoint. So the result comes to -1.0 A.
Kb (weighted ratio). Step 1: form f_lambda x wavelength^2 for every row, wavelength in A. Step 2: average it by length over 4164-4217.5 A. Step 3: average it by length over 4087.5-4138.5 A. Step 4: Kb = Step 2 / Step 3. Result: 1.02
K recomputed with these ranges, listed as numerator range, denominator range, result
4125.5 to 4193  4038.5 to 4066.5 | 1.00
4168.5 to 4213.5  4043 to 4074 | 1.00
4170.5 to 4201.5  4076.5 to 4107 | 1.03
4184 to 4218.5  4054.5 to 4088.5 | 1.06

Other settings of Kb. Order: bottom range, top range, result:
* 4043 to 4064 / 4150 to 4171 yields 1.03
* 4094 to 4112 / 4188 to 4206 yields 1.13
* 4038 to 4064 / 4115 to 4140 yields 1.12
